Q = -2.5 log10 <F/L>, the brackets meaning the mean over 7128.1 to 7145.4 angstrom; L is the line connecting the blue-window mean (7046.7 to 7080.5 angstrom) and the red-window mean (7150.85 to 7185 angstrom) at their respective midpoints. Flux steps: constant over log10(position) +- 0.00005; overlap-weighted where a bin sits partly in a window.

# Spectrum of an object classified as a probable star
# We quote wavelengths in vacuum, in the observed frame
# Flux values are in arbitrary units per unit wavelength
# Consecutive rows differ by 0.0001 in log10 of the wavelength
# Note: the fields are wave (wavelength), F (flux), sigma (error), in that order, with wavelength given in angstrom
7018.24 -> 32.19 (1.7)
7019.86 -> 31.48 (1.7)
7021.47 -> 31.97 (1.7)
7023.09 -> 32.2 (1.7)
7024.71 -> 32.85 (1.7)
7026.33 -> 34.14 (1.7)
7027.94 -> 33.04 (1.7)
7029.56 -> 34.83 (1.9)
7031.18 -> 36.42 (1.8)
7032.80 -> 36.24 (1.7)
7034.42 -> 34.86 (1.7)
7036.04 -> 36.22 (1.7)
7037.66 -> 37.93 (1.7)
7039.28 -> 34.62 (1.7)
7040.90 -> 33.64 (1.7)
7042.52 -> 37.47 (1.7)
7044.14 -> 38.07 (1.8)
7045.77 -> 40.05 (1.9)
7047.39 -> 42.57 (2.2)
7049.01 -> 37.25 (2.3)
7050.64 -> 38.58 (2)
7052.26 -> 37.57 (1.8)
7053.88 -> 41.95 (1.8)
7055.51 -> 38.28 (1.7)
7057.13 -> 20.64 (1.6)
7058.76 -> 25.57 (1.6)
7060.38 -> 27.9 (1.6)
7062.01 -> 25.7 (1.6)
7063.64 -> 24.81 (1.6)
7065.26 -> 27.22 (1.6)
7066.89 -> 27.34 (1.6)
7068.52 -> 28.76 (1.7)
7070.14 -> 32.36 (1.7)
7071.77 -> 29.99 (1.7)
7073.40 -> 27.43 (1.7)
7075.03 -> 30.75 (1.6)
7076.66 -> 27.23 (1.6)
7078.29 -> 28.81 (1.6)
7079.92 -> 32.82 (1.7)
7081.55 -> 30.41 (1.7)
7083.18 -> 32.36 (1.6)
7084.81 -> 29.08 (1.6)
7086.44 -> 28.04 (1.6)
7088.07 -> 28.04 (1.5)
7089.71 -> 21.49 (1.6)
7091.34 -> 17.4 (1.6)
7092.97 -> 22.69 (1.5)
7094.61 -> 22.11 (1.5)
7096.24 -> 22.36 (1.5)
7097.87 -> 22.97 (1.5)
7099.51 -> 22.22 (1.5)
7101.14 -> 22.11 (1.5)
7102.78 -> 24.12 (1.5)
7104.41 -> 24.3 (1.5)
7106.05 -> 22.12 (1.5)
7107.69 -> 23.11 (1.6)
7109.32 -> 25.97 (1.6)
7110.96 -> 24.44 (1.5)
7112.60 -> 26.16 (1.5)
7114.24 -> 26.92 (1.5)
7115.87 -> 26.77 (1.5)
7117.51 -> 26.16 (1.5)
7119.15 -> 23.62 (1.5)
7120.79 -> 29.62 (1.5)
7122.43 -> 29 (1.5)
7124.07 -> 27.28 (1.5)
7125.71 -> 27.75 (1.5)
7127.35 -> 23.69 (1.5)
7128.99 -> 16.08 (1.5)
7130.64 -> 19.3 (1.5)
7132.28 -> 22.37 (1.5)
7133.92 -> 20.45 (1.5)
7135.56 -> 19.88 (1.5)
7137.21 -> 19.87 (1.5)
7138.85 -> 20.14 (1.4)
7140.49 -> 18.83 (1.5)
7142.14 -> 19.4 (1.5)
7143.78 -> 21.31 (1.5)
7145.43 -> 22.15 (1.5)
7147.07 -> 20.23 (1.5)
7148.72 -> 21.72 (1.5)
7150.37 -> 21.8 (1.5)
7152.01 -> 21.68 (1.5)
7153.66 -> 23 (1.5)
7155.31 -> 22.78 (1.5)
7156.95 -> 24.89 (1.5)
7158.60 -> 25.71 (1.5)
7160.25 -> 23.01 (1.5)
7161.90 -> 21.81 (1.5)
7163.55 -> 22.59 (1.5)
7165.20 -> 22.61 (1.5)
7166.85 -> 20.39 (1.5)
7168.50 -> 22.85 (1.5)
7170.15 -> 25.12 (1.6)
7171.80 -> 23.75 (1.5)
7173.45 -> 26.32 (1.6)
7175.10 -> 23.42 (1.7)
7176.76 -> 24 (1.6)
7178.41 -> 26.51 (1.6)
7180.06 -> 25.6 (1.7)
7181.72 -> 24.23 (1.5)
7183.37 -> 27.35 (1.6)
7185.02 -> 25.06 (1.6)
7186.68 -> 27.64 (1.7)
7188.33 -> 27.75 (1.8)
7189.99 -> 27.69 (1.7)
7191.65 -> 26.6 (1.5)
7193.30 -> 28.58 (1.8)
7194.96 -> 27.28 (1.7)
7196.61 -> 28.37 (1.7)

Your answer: 0.29 mag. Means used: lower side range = 31.1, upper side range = 23.9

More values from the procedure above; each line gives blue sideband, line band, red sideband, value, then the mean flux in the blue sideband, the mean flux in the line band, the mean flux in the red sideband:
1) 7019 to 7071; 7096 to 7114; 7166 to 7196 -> 0.25 mag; 33.5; 23.8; 25.6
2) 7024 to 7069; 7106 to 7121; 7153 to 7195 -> 0.14 mag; 33.8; 25.5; 24.8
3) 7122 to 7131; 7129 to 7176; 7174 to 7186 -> 0.12 mag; 23.8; 21.9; 25.2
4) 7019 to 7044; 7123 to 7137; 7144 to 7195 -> 0.23 mag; 34.6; 22.1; 24.2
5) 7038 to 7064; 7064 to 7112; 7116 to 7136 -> 0.12 mag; 34.3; 26.1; 23.9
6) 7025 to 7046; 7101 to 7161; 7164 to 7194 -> 0.23 mag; 35.8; 23.2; 25.3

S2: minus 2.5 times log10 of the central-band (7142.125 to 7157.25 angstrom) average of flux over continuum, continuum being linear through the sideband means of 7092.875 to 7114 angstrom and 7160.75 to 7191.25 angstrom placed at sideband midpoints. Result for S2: 0.11 mag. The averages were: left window 23.6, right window 24.7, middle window 21.9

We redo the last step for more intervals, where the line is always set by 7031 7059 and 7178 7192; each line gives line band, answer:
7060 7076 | 0.22 mag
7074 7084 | 0.12 mag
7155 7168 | 0.22 mag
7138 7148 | 0.40 mag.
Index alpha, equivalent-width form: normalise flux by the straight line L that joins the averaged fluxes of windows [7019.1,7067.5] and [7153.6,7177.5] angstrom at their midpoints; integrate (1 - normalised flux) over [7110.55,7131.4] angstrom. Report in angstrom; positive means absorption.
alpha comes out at 1.6 angstrom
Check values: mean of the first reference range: 33.7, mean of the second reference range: 23.5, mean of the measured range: 25.2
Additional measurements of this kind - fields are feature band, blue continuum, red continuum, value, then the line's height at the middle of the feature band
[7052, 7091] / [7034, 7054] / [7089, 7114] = 1.8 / 30.7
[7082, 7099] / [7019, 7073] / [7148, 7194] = 3.1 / 30.2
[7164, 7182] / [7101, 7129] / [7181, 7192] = 1.6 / 26.4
